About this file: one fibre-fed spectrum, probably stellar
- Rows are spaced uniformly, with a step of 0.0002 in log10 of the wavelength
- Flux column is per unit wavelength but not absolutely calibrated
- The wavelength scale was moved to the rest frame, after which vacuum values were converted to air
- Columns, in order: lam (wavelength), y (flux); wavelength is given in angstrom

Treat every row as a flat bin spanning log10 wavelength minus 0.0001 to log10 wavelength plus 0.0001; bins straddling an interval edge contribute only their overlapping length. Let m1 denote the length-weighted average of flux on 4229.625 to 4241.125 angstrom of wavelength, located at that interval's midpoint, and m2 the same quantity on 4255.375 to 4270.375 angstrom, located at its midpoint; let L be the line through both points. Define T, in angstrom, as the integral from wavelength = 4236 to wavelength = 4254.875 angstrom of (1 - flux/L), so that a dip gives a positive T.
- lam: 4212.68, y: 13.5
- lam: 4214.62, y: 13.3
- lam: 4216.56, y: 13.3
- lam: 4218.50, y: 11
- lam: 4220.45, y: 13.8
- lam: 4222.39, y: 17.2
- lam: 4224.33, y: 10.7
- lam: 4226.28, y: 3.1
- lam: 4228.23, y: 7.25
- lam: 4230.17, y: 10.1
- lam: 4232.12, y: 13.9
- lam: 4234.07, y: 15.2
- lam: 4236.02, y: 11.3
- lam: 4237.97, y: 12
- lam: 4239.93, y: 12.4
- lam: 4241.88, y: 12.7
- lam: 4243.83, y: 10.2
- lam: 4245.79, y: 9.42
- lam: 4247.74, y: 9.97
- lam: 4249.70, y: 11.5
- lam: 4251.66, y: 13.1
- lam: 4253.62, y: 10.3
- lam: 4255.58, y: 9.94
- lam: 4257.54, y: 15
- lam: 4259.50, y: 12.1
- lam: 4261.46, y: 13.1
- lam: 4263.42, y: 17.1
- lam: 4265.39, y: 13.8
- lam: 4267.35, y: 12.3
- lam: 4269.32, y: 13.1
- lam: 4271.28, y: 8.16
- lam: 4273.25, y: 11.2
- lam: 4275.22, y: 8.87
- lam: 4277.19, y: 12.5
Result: 2.4 angstrom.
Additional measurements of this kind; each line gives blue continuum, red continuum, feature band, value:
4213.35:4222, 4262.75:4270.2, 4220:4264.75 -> 5.9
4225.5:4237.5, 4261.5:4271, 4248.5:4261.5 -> 0.5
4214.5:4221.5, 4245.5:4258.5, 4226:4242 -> 1.3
